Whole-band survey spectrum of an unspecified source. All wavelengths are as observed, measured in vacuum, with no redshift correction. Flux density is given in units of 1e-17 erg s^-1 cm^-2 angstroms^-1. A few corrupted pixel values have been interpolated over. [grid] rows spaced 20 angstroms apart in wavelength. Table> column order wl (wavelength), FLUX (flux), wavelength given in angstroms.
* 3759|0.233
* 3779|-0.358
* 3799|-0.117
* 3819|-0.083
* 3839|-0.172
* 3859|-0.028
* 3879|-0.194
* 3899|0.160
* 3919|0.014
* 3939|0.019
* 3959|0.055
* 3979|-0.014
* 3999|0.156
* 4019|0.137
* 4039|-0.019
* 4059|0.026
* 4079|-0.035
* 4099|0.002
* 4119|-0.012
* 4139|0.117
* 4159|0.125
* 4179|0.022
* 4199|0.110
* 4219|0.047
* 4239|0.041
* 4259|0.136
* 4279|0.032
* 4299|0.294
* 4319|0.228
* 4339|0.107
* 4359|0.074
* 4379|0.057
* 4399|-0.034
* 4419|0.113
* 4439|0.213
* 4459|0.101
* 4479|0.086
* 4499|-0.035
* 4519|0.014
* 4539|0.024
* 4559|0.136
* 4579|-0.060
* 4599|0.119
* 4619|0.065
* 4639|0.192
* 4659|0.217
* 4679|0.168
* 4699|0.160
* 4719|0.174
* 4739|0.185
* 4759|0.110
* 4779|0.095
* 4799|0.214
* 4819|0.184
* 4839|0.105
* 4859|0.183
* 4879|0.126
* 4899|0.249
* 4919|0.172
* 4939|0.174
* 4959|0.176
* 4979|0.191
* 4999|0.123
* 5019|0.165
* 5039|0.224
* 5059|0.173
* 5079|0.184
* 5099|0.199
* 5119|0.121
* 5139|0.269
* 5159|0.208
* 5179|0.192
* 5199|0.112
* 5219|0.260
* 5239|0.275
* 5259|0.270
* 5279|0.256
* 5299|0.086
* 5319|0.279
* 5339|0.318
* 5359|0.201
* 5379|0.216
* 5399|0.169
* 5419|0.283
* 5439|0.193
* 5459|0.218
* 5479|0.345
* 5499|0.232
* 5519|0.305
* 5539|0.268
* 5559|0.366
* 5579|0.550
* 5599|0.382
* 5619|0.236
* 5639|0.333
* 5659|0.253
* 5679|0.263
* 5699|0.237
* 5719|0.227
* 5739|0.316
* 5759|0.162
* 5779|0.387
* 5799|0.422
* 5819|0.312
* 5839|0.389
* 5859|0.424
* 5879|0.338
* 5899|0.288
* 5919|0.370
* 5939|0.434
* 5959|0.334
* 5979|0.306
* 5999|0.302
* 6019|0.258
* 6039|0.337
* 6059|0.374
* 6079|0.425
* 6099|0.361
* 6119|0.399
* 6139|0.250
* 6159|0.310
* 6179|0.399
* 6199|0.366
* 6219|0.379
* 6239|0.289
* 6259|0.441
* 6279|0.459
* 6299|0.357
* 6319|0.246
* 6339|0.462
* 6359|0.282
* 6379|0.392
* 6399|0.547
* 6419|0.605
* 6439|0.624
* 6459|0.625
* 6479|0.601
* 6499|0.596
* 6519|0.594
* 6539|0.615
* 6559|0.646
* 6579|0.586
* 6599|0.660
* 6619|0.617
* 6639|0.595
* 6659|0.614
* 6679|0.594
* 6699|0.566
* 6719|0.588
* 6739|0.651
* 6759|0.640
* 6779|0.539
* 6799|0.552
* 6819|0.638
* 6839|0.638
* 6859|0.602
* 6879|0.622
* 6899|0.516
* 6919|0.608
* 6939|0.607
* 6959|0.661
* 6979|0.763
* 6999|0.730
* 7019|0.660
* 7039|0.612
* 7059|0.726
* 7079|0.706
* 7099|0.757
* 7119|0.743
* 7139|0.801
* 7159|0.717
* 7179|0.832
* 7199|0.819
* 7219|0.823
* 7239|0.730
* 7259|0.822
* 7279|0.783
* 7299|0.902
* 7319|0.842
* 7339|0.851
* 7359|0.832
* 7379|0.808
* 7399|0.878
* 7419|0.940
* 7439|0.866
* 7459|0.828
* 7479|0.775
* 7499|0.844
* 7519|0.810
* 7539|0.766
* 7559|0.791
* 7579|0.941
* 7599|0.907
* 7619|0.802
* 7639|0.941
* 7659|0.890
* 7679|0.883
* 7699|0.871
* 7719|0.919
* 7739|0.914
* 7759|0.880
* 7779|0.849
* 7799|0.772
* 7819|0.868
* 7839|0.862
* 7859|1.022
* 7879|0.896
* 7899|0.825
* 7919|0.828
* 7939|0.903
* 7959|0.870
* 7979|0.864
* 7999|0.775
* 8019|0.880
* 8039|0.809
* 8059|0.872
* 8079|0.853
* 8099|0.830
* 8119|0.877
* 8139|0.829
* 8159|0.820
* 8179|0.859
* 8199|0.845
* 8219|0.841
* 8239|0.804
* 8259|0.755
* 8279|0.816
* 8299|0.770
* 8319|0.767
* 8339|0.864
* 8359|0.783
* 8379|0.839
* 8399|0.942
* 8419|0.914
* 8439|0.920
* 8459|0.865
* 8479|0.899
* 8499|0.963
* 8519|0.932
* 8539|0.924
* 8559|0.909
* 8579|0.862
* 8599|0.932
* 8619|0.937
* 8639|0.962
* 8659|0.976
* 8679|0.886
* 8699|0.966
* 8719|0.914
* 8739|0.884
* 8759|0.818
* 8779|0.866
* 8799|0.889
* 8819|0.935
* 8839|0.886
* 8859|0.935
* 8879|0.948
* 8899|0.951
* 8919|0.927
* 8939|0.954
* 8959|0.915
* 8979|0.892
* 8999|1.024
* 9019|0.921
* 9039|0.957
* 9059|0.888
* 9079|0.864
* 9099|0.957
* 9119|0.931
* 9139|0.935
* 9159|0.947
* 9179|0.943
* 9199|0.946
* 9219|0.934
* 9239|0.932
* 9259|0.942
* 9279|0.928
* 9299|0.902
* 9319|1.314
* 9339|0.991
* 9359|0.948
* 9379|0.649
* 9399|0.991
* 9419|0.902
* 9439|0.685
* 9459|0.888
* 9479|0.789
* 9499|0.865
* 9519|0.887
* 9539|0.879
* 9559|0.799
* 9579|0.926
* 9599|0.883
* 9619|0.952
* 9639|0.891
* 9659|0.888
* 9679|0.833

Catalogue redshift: 0.60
